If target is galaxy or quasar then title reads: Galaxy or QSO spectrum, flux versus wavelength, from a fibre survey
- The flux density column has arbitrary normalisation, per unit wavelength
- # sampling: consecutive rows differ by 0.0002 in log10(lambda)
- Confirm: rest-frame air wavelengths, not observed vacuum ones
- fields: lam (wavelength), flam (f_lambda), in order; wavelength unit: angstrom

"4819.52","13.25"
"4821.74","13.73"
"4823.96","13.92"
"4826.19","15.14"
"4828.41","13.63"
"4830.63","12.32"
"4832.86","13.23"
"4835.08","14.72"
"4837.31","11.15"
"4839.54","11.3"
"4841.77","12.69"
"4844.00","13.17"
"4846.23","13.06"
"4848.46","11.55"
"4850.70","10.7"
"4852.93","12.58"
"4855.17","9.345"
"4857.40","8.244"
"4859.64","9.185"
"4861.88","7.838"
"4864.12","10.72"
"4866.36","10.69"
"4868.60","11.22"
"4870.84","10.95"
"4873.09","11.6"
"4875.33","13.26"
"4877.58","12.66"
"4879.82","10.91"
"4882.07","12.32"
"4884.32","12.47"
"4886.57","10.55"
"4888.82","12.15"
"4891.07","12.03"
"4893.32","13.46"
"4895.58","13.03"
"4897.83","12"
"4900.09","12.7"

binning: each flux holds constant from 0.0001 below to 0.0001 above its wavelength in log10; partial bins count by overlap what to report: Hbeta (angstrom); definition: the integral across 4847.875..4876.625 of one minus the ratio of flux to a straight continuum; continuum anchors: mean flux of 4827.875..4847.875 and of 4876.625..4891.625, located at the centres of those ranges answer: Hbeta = 3.9 angstrom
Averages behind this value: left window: 12.8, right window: 11.9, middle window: 10.6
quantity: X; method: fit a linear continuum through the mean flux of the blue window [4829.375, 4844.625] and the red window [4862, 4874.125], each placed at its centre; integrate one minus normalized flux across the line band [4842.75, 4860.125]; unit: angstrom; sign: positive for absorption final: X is 1.1 angstrom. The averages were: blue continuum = 12.6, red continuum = 10.8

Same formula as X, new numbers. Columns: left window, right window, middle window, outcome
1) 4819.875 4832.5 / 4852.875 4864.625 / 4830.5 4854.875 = -1.8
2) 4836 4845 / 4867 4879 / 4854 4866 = 2.8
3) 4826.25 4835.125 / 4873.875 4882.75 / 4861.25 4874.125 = 2.0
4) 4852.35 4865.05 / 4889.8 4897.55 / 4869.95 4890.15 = -0.8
